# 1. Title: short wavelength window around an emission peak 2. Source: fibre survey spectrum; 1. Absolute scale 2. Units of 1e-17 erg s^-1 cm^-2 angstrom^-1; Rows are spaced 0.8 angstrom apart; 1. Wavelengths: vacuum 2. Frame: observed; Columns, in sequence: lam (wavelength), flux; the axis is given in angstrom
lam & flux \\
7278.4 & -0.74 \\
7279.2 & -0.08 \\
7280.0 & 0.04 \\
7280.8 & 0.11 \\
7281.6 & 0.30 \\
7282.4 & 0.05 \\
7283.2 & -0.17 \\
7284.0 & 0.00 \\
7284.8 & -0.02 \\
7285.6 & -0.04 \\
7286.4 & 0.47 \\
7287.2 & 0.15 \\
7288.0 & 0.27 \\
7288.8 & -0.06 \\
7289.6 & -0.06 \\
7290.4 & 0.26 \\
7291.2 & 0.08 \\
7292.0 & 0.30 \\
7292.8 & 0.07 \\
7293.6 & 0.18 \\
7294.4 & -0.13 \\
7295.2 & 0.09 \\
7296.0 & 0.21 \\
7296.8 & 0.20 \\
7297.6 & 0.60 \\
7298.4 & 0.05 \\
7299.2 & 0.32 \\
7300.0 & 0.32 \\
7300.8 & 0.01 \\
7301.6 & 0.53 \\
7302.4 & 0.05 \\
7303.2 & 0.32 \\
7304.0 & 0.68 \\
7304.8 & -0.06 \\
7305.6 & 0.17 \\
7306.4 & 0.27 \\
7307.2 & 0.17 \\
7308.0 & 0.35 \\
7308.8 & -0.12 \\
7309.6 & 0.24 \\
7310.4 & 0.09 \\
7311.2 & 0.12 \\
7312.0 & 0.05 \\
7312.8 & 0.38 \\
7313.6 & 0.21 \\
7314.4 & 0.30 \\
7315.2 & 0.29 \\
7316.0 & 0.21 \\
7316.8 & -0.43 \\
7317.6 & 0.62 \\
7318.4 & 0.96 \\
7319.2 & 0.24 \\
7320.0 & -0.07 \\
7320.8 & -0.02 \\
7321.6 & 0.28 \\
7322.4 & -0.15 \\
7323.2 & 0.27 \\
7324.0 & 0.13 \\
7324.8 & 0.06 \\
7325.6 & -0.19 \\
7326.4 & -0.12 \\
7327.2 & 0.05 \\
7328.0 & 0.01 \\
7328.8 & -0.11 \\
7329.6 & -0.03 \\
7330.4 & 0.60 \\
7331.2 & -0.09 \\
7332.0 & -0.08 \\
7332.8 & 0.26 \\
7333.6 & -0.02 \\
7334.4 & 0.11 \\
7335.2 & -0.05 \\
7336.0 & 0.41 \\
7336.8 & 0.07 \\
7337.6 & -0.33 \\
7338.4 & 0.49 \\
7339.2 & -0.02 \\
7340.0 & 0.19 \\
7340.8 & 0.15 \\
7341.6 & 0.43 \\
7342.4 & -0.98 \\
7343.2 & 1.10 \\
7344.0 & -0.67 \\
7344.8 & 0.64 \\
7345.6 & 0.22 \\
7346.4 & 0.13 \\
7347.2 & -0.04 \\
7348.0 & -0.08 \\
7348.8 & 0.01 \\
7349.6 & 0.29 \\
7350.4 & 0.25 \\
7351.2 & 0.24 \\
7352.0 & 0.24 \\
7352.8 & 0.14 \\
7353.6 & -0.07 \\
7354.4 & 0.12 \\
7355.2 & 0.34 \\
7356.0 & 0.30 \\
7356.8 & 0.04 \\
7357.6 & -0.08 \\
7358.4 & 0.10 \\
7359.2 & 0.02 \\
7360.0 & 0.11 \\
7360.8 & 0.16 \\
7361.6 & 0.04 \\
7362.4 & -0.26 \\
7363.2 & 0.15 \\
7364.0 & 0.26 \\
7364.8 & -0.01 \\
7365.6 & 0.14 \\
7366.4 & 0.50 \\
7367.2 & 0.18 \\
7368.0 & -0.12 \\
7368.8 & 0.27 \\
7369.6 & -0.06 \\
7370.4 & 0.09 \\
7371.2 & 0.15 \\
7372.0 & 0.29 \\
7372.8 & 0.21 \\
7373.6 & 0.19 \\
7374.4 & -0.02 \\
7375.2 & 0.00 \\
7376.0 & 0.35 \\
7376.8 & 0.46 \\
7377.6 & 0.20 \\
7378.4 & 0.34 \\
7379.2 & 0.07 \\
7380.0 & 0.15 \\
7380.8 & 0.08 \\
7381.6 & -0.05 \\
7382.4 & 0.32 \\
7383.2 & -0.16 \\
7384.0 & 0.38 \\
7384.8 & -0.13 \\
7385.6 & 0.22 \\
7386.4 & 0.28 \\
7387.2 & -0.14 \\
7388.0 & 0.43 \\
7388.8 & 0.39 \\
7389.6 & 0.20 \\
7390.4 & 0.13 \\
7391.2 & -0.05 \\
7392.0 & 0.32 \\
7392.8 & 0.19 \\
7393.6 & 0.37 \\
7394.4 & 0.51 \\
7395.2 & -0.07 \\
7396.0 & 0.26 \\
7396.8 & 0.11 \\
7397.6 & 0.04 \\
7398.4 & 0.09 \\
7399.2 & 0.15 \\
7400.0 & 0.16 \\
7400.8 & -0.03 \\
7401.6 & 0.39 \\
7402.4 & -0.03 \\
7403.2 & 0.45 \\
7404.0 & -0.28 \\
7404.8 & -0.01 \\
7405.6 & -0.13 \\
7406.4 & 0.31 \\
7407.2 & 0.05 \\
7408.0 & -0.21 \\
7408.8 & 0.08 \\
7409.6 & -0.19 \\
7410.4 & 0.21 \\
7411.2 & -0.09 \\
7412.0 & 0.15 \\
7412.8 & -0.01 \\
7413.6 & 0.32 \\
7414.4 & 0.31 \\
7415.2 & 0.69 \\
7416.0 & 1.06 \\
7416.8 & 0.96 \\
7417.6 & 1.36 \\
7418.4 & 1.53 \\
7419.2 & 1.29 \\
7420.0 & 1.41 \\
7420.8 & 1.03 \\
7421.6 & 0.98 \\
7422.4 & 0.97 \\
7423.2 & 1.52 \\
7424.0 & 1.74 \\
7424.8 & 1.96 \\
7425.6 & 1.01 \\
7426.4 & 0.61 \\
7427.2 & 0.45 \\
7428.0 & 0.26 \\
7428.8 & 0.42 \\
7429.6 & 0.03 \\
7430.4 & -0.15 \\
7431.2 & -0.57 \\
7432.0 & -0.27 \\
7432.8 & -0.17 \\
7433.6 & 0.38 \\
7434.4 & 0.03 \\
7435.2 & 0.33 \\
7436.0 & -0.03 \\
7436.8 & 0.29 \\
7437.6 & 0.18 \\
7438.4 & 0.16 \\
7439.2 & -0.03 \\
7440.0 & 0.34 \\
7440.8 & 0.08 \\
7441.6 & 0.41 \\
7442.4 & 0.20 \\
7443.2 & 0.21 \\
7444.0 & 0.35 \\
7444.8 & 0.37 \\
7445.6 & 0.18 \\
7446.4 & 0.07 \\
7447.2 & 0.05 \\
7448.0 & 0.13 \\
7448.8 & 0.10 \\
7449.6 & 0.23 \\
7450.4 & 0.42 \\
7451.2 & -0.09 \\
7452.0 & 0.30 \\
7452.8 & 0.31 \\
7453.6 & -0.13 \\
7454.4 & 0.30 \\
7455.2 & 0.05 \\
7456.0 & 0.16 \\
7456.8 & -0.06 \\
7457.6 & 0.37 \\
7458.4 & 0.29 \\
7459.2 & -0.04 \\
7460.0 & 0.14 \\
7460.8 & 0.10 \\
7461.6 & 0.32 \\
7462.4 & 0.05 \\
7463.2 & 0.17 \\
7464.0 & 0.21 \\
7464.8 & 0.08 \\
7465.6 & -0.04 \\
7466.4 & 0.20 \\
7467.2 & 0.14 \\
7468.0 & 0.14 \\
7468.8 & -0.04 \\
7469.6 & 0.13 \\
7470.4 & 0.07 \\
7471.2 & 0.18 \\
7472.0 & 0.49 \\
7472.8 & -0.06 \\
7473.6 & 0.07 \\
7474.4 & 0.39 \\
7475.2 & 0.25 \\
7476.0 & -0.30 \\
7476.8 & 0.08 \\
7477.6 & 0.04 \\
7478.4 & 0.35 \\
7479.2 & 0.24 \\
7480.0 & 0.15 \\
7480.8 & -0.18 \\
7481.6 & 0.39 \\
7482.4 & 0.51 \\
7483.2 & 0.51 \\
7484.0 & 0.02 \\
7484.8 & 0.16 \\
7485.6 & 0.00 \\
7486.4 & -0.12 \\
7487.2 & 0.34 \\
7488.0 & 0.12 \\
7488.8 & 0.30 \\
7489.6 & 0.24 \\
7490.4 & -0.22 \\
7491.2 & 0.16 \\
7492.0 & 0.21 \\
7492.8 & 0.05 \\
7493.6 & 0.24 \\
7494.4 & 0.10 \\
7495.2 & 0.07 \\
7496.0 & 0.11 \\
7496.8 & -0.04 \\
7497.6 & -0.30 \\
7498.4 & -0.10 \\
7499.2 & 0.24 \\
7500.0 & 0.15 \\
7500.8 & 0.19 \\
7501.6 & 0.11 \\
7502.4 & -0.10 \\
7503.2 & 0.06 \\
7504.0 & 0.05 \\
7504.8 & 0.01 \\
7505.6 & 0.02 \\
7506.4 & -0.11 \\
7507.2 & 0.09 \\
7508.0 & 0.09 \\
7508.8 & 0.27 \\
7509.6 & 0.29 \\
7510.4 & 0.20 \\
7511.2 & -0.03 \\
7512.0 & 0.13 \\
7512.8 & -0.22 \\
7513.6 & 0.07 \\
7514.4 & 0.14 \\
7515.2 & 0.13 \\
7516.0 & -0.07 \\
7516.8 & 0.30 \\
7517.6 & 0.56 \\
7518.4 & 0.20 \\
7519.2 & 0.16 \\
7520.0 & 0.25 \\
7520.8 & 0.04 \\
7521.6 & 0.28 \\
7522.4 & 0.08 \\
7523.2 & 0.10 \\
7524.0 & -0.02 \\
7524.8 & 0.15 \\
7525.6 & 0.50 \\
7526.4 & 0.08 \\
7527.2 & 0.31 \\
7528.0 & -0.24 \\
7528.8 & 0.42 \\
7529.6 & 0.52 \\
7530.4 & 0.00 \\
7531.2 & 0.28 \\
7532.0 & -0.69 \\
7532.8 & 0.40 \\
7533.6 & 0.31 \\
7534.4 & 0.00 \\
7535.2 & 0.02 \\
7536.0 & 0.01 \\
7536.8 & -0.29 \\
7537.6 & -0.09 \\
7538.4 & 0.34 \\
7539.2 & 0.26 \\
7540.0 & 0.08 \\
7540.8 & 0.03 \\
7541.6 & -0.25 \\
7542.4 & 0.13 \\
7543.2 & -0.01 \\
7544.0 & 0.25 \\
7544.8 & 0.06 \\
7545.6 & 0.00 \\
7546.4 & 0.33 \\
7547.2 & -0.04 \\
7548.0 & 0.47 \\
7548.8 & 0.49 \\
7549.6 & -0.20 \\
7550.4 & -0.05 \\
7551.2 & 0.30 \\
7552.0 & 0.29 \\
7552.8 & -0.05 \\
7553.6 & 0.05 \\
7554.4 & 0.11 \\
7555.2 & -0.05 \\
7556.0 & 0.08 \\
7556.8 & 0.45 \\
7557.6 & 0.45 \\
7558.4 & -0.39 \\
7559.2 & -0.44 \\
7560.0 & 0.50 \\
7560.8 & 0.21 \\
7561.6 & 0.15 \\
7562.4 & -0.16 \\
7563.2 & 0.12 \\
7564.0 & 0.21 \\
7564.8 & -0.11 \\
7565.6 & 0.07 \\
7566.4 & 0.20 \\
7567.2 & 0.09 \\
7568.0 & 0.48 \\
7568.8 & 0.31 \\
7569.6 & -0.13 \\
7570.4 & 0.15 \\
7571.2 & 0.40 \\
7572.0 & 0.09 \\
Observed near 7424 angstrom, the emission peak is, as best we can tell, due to [O II] 3727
